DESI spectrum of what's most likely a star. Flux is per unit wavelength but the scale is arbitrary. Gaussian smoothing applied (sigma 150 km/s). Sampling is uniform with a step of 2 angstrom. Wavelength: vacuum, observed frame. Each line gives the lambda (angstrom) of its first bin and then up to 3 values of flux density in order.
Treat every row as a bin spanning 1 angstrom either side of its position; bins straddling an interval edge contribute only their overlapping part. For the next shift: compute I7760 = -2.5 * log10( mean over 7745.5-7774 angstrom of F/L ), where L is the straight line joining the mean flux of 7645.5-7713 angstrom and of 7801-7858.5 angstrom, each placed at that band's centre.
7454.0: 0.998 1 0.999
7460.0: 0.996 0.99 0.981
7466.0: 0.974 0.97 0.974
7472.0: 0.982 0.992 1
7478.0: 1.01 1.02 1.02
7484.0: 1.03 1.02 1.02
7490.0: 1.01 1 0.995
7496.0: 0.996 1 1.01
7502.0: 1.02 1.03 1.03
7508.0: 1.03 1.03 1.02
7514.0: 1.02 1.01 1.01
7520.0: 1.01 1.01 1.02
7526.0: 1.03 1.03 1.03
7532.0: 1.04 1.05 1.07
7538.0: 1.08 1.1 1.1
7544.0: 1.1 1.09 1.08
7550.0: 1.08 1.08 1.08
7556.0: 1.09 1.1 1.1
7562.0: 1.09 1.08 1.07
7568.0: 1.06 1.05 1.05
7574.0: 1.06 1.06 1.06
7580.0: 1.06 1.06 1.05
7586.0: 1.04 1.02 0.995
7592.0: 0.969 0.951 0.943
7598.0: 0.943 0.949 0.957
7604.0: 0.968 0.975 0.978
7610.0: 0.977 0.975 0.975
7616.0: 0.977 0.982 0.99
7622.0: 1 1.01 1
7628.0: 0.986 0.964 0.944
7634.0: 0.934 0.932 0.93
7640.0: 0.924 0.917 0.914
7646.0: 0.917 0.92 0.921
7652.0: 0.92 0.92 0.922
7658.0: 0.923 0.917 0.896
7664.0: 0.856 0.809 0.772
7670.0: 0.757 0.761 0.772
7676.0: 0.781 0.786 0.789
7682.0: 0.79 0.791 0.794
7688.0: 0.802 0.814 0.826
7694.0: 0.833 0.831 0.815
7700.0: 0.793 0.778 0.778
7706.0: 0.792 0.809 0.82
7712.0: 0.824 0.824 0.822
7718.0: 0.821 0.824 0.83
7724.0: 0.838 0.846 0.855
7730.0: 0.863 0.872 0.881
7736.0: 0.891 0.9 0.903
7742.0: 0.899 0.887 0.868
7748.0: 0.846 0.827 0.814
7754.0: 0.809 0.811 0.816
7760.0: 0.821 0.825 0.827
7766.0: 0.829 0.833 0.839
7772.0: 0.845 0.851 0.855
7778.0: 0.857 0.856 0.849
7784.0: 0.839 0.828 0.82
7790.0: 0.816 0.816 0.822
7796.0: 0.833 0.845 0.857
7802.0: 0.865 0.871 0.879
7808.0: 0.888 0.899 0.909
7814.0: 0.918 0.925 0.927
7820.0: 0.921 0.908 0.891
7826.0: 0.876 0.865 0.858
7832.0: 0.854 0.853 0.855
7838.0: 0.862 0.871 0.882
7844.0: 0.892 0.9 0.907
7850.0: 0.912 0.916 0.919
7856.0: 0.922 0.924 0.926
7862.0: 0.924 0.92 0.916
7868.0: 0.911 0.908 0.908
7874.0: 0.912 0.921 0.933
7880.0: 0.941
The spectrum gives 0.04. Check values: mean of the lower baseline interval 0.83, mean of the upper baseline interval 0.892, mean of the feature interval 0.829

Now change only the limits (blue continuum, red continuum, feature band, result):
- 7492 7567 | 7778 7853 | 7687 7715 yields 0.165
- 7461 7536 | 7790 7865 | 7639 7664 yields 0.044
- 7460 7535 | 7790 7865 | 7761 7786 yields 0.081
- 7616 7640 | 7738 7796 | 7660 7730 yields 0.119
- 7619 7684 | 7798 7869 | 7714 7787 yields 0.058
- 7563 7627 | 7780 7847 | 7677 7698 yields 0.177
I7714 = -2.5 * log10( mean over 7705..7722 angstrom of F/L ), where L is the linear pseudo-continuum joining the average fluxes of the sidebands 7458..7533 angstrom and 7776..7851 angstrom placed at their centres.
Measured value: 0.12 mag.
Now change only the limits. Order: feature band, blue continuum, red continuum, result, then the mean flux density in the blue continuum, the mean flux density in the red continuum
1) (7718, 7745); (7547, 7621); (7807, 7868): 0.10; 1.02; 0.898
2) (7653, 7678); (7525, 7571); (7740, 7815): 0.15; 1.07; 0.849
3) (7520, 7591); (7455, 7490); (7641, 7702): -0.14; 0.999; 0.841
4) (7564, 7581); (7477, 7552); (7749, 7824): -0.07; 1.03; 0.853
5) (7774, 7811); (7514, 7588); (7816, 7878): 0.10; 1.06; 0.9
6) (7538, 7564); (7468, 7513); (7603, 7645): -0.11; 1.01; 0.964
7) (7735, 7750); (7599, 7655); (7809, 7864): 0.05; 0.956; 0.897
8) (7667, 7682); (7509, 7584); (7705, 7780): 0.18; 1.06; 0.843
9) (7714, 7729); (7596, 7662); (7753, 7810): 0.06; 0.951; 0.84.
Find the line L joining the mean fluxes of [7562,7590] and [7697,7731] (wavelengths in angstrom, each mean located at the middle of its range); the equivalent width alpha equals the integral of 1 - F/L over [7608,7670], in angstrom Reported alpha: 1.0 angstrom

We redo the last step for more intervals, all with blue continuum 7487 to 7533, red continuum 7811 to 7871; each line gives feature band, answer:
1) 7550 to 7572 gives -1.7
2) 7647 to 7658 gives 0.5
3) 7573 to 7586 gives -0.8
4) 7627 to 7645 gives 0.6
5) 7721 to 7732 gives 1.1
